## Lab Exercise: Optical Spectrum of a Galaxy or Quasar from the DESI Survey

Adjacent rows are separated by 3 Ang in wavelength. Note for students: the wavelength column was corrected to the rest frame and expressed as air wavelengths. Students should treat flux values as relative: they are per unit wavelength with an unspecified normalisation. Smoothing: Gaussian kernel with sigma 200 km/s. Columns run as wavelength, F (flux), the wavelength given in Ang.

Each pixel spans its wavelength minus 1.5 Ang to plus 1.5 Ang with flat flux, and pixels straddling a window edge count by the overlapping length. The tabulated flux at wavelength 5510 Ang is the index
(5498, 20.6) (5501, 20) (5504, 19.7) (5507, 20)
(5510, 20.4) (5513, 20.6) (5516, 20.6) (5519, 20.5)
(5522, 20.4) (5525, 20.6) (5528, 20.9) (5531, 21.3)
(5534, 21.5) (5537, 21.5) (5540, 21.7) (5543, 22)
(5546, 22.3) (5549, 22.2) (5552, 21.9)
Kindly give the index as 20.4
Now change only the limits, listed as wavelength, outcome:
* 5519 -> 20.5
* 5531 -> 21.3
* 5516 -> 20.6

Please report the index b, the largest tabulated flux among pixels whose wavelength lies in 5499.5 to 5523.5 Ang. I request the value 20.6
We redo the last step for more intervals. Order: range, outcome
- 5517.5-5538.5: 21.5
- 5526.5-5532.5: 21.3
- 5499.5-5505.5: 20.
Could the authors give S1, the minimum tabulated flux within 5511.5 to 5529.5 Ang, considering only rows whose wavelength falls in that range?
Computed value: 20.4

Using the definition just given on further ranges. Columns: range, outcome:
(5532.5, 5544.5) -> 21.5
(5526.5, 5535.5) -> 20.9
